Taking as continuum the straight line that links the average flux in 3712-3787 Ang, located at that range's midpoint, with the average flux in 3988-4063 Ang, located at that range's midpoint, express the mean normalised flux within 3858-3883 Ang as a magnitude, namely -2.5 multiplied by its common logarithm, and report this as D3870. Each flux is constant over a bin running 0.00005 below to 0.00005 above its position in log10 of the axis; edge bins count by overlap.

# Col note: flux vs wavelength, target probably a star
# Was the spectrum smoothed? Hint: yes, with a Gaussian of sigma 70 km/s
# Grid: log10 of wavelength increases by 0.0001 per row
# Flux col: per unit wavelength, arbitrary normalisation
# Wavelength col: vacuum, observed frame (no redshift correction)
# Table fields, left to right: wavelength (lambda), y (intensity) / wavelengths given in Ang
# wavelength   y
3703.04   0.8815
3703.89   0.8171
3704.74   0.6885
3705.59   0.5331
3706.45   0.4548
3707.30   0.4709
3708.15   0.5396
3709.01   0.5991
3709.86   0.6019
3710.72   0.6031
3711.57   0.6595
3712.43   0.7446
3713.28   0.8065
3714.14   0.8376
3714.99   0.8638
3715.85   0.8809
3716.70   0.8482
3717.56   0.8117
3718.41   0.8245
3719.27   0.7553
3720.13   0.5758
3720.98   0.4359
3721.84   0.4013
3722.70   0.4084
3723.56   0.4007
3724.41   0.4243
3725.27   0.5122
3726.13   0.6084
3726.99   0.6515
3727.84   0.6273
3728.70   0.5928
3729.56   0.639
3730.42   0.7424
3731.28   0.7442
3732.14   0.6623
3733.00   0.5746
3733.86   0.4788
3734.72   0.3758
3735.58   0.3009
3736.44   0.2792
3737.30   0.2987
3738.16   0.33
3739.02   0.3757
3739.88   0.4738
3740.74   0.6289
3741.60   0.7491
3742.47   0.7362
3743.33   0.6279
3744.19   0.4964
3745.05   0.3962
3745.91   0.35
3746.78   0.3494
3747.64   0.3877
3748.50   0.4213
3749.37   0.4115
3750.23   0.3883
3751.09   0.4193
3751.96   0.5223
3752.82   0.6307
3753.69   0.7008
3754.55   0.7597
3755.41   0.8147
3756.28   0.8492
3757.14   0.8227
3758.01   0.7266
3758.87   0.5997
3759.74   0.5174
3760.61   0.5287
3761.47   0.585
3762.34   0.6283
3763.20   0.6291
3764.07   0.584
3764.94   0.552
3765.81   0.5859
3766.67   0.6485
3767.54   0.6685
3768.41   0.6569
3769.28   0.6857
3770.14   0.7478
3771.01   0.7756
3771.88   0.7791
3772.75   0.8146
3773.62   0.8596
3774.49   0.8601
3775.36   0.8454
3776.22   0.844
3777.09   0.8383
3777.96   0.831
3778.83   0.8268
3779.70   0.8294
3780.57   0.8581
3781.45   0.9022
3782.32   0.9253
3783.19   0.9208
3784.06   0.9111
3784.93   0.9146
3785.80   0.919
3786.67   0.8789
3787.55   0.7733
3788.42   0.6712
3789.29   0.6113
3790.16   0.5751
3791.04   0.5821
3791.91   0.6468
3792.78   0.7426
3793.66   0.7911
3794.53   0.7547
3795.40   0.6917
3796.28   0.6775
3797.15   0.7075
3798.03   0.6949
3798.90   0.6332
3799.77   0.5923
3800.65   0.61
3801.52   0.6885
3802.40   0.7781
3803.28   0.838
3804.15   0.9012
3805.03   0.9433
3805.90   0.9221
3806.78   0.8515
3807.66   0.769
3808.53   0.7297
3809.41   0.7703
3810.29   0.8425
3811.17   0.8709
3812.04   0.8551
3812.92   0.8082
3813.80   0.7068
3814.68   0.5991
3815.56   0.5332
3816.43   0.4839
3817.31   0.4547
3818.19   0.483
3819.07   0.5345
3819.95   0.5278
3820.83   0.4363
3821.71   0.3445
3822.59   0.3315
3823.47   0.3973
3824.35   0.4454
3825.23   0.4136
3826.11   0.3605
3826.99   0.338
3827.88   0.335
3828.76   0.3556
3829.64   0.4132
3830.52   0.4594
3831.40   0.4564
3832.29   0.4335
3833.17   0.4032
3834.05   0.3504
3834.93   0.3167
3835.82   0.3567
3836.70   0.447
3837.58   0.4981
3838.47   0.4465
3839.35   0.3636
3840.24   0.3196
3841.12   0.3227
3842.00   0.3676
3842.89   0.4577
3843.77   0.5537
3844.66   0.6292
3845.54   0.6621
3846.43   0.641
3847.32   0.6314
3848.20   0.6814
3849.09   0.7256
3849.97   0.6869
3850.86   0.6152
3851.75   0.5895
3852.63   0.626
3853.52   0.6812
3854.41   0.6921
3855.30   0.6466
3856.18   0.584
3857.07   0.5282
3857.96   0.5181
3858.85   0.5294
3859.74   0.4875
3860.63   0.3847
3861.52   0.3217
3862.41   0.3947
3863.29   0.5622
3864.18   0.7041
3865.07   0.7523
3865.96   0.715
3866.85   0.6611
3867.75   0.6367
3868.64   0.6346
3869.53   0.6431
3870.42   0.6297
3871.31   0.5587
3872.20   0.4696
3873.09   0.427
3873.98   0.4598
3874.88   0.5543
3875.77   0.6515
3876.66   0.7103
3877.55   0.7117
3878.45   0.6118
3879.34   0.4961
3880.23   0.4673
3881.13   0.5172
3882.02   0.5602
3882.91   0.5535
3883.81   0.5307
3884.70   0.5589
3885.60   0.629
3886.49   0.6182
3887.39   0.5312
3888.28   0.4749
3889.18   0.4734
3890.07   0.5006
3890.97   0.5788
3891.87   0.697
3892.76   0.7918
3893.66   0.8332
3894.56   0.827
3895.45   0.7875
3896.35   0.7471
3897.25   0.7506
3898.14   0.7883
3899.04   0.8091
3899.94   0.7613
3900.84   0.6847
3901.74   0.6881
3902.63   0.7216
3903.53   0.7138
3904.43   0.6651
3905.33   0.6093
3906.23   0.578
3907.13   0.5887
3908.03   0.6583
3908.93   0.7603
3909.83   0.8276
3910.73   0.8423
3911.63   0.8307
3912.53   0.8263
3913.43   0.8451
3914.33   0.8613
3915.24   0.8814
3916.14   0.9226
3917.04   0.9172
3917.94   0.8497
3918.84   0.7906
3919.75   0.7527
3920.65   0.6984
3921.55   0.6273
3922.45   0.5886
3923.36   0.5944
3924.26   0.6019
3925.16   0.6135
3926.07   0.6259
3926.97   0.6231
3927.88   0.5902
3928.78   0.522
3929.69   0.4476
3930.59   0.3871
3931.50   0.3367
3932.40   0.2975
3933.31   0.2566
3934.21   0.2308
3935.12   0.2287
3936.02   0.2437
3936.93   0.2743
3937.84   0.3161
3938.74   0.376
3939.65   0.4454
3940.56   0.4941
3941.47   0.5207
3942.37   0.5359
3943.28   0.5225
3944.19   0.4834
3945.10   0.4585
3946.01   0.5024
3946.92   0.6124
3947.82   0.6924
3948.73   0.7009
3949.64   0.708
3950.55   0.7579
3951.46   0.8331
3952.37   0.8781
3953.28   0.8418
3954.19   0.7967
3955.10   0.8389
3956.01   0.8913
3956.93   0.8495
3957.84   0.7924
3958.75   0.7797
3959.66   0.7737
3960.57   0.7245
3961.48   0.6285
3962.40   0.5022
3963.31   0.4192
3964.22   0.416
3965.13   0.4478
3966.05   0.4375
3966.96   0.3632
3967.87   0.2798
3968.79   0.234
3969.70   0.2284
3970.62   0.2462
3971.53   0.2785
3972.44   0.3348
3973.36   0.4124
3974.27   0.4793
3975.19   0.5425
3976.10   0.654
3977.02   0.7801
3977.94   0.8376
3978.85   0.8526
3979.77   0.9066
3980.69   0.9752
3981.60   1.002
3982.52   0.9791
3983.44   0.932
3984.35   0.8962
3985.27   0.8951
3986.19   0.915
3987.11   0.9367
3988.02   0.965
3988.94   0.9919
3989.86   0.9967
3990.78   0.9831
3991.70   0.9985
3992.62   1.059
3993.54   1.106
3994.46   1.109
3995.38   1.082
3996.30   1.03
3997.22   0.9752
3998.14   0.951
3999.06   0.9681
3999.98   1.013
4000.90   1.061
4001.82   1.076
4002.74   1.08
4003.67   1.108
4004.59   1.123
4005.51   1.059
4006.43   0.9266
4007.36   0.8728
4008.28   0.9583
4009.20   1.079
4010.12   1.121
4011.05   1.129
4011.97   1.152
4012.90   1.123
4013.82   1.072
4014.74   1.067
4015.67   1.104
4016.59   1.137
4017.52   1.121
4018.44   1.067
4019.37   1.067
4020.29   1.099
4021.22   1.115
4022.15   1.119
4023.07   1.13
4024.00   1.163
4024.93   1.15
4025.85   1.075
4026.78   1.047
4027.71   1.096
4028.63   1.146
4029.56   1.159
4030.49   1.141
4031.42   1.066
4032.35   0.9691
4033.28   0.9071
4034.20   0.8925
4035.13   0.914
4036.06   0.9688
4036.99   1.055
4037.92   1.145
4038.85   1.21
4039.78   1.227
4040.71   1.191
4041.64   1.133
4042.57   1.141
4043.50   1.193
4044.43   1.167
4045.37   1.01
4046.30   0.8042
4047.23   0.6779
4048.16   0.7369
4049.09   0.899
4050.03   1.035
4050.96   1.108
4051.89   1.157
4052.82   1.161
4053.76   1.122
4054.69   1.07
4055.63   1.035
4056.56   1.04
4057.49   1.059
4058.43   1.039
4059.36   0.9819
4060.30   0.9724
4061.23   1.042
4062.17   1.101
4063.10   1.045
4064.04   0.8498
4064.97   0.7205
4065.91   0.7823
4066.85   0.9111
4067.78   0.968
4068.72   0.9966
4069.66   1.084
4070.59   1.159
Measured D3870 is 0.42 mag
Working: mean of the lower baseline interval 0.649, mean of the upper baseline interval 1.05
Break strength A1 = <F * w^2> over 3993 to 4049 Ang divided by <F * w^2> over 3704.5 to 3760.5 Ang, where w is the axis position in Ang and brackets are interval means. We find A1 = 2.12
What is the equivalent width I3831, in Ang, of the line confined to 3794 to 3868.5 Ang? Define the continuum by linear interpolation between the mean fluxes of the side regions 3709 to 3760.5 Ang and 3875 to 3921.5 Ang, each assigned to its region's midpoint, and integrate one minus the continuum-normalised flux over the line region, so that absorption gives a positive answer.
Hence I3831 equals 8.35 Ang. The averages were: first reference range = 0.584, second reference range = 0.694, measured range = 0.575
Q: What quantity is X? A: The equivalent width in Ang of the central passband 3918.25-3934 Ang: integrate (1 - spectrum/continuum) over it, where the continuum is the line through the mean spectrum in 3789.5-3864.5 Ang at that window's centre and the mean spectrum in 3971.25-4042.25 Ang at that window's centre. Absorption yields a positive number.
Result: 5.0 Ang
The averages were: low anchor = 0.574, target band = 0.548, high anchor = 0.996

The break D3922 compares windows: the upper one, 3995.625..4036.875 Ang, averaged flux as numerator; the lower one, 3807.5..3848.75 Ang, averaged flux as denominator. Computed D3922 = 2.1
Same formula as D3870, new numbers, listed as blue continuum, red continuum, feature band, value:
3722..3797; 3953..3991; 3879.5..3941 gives 0.10 mag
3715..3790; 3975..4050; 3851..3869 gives 0.34 mag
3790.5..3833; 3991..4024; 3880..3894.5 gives 0.31 mag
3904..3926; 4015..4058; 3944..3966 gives 0.24 mag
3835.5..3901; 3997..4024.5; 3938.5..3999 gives 0.29 mag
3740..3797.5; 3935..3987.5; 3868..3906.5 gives 0.03 mag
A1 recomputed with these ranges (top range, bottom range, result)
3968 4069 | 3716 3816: 1.66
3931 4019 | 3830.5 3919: 1.30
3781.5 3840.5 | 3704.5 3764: 1.10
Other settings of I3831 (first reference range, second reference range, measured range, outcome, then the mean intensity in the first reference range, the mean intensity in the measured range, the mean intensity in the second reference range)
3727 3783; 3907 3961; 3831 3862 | 5.8 Ang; 0.628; 0.513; 0.635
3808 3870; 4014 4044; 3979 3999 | -0.1 Ang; 0.536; 0.983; 1.09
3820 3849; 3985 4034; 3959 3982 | 9.2 Ang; 0.441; 0.551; 1.05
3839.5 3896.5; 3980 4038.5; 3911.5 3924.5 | -0.5 Ang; 0.585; 0.774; 1.04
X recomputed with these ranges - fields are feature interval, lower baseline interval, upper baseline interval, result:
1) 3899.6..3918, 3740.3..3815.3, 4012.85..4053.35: 2.7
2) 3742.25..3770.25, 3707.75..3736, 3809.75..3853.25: 0.0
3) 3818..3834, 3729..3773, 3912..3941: 4.5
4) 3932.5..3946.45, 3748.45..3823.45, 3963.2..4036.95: 7.6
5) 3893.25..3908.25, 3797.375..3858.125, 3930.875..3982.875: -4.0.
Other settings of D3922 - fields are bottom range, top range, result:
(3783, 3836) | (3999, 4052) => 1.70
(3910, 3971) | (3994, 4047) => 1.81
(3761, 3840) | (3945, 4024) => 1.30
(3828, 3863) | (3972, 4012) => 1.87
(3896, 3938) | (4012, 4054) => 1.68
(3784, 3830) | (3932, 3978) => 0.82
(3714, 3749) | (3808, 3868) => 0.96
